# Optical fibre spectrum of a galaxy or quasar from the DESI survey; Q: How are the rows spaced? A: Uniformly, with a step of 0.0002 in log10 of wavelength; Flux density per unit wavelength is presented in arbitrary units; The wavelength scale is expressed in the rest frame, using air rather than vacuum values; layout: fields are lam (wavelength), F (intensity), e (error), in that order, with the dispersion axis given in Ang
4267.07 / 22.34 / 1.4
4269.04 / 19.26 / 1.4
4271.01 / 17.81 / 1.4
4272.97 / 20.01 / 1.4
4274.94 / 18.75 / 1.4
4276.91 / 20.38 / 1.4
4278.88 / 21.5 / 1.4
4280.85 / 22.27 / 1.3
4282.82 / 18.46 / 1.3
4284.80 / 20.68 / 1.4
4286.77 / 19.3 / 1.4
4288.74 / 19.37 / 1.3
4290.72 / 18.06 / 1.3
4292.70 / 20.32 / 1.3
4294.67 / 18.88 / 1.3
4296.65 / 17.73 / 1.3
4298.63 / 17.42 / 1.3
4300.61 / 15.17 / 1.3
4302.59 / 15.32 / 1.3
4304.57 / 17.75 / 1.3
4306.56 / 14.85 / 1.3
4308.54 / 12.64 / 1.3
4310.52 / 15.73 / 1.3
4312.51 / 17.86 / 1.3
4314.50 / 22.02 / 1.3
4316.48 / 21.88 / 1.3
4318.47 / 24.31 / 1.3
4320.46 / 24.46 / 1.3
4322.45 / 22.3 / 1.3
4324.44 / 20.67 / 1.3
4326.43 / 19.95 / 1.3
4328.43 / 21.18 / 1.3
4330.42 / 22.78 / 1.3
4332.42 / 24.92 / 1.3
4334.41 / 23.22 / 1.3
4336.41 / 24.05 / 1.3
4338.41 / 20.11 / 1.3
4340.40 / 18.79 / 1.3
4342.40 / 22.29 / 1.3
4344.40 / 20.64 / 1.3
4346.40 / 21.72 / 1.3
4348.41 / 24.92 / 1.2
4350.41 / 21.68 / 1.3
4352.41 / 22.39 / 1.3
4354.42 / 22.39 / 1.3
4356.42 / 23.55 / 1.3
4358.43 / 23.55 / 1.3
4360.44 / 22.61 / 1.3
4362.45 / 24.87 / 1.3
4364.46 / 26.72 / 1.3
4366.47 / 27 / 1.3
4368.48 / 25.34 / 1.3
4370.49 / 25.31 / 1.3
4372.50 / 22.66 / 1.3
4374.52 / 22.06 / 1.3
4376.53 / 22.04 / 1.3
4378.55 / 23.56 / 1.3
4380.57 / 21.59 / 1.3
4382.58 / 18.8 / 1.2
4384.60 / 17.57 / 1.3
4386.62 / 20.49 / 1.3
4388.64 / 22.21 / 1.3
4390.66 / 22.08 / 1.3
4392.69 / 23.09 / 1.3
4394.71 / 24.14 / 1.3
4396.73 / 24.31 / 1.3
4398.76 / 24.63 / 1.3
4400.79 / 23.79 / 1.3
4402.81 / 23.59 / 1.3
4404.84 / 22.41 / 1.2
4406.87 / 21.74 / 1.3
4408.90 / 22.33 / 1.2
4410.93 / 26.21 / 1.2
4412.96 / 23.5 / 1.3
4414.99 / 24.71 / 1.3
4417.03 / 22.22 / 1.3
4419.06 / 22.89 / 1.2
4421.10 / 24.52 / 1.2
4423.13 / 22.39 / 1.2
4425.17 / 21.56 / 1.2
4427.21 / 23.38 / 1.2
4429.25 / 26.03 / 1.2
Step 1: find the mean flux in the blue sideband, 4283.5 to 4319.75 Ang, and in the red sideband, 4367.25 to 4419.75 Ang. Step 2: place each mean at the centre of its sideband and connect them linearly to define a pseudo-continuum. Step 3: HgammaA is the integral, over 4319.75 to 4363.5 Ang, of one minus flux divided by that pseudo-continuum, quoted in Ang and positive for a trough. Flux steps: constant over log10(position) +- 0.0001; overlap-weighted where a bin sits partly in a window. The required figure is -4.5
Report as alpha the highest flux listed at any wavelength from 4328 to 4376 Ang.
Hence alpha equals 27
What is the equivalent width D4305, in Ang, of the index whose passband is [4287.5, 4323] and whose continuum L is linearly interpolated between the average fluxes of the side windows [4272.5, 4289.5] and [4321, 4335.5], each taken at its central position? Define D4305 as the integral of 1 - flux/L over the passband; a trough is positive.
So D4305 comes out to 4.3 Ang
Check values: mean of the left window 20.1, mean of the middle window 18.6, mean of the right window 22.2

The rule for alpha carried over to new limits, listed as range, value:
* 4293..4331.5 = 24.46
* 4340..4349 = 24.92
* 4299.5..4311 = 17.75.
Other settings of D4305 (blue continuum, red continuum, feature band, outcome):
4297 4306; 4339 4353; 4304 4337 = -3.3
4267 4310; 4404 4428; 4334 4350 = -1.2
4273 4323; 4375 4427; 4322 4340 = -1.6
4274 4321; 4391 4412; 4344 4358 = -0.8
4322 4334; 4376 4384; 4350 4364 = -1.0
